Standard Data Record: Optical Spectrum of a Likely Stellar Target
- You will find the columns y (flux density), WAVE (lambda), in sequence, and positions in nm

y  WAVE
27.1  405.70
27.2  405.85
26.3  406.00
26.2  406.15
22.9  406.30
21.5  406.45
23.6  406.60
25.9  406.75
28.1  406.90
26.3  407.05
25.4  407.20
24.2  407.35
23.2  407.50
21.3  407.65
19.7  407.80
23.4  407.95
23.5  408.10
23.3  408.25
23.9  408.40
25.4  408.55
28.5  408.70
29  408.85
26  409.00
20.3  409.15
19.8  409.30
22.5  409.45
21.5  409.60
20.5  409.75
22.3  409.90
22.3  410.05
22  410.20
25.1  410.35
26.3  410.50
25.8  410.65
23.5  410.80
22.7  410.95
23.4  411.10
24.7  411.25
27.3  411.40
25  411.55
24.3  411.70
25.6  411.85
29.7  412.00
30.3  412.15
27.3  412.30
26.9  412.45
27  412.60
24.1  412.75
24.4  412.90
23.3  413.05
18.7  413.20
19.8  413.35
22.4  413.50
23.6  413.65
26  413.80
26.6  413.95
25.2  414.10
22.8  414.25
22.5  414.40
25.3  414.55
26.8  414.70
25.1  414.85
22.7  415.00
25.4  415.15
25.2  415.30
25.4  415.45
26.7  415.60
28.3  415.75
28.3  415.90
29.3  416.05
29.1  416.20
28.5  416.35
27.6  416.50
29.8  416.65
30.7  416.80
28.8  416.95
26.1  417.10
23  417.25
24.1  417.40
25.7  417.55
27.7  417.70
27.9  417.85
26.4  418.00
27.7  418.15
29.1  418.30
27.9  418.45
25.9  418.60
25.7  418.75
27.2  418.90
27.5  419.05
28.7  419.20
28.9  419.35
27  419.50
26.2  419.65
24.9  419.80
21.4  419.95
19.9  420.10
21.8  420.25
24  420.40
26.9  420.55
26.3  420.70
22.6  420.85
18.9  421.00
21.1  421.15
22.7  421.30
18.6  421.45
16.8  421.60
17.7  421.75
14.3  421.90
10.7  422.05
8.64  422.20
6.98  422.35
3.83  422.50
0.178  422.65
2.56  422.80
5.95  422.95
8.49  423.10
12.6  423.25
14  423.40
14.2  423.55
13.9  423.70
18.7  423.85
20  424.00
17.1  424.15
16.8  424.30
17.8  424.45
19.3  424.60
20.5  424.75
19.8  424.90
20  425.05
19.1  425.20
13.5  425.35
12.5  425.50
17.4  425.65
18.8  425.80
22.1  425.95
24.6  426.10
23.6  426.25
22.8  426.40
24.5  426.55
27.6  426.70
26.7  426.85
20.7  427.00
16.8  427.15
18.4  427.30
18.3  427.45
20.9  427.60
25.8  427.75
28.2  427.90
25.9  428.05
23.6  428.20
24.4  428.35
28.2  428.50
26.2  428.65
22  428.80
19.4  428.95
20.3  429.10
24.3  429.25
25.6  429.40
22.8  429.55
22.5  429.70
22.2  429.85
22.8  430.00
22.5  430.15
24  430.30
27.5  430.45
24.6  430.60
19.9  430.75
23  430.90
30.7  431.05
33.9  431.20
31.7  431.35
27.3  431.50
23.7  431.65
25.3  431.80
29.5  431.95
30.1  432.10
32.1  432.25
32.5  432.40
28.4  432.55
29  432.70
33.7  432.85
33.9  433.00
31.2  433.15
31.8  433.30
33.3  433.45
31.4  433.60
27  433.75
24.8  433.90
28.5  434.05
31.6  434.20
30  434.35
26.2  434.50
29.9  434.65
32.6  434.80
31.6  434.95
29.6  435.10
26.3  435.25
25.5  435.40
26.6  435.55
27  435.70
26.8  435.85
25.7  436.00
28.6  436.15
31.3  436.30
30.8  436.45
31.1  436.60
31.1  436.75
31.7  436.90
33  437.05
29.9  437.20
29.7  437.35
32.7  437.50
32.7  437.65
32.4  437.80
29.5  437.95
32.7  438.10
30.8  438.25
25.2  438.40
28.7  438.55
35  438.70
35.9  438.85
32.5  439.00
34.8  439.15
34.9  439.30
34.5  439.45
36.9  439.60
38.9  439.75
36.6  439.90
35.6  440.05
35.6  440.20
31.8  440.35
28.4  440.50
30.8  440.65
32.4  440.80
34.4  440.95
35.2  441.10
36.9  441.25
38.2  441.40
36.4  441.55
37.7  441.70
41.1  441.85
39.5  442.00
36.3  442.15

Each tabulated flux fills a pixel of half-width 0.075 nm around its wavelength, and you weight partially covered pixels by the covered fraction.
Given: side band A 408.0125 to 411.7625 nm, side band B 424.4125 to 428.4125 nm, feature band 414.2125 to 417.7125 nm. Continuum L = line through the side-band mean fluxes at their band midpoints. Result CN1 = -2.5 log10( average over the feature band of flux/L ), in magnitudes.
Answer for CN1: -0.15 mag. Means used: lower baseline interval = 24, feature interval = 26.5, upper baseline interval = 21.3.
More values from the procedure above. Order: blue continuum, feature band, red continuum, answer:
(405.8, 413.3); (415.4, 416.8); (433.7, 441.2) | -0.09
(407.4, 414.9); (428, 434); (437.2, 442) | 0.16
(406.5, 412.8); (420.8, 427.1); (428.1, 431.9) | 0.43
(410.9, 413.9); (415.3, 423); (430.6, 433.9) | 0.16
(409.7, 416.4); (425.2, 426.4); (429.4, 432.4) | 0.33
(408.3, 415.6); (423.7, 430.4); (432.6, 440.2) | 0.31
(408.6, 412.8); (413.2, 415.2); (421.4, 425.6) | -0.11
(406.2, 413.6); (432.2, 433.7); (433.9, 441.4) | -0.05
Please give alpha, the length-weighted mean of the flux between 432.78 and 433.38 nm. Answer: 32.6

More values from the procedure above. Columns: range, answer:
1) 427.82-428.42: 25.5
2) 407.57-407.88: 20.6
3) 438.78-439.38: 34.5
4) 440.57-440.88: 31.6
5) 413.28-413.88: 23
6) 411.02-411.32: 24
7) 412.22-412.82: 26.4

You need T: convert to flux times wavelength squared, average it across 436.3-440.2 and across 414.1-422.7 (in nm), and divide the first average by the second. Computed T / 1.53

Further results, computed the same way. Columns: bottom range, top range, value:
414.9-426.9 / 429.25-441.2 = 1.50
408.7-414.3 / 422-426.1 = 0.62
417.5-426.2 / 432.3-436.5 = 1.61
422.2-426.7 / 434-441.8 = 2.16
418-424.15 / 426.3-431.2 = 1.29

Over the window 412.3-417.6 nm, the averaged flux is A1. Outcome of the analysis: 25.6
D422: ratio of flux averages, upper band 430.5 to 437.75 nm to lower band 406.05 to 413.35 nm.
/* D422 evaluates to 1.2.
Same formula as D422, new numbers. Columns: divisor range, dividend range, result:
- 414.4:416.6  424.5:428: 0.79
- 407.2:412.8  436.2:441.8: 1.36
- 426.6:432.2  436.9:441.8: 1.36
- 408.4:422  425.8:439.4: 1.11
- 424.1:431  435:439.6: 1.40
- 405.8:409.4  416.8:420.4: 1.07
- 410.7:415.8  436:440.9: 1.30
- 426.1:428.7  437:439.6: 1.36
